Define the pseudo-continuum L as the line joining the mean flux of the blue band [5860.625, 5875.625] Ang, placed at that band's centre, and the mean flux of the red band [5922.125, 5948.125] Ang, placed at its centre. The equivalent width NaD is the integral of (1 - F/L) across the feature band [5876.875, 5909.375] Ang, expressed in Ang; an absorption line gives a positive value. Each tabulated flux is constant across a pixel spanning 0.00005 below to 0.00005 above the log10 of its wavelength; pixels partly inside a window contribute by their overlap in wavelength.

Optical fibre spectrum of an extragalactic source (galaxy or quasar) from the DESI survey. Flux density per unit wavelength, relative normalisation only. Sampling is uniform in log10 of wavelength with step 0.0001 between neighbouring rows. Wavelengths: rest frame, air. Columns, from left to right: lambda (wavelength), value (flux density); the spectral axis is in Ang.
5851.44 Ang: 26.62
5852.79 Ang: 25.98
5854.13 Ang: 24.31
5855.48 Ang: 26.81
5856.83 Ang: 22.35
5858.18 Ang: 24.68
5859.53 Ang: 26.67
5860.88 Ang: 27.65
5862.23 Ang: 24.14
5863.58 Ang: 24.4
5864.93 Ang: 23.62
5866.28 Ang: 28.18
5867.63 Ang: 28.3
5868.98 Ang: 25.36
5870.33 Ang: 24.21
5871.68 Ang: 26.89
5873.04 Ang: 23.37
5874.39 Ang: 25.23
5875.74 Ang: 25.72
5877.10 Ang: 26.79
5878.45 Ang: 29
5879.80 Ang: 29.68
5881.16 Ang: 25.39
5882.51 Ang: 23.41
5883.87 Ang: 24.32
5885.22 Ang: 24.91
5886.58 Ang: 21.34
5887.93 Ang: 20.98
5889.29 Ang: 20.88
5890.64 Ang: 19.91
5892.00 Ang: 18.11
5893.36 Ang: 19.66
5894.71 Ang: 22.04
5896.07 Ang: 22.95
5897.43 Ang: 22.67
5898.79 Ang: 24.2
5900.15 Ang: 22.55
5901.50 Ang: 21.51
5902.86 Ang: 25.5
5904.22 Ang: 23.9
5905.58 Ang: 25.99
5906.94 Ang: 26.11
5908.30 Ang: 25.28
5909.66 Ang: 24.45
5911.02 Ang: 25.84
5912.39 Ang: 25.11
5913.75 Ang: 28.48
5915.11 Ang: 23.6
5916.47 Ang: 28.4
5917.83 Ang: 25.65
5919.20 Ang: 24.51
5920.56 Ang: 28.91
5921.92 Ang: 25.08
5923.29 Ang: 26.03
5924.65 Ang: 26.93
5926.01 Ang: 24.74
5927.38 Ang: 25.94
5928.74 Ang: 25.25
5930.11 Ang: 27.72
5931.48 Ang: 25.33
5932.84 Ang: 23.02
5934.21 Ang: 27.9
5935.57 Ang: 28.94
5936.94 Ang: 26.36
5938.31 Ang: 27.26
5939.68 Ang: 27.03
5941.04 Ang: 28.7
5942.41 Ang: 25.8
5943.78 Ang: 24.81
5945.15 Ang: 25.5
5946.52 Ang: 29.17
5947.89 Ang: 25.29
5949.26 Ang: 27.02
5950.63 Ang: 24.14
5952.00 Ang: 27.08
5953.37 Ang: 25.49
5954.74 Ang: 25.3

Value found 2.84 Ang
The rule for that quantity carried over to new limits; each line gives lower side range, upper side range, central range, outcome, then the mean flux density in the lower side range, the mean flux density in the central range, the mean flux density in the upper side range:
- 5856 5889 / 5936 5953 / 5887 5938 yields 2.7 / 25.2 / 24.6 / 26.5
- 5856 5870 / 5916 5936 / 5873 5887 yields 0.1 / 25.5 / 25.5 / 26.2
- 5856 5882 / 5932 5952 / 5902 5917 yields 0.3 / 25.9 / 25.6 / 26.5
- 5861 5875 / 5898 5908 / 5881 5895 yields 1.7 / 25.5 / 21.8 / 24.3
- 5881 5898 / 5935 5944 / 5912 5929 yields -0.7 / 21.9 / 26.1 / 27.1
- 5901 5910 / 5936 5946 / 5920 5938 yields -0.2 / 24.7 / 26.3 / 26.6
